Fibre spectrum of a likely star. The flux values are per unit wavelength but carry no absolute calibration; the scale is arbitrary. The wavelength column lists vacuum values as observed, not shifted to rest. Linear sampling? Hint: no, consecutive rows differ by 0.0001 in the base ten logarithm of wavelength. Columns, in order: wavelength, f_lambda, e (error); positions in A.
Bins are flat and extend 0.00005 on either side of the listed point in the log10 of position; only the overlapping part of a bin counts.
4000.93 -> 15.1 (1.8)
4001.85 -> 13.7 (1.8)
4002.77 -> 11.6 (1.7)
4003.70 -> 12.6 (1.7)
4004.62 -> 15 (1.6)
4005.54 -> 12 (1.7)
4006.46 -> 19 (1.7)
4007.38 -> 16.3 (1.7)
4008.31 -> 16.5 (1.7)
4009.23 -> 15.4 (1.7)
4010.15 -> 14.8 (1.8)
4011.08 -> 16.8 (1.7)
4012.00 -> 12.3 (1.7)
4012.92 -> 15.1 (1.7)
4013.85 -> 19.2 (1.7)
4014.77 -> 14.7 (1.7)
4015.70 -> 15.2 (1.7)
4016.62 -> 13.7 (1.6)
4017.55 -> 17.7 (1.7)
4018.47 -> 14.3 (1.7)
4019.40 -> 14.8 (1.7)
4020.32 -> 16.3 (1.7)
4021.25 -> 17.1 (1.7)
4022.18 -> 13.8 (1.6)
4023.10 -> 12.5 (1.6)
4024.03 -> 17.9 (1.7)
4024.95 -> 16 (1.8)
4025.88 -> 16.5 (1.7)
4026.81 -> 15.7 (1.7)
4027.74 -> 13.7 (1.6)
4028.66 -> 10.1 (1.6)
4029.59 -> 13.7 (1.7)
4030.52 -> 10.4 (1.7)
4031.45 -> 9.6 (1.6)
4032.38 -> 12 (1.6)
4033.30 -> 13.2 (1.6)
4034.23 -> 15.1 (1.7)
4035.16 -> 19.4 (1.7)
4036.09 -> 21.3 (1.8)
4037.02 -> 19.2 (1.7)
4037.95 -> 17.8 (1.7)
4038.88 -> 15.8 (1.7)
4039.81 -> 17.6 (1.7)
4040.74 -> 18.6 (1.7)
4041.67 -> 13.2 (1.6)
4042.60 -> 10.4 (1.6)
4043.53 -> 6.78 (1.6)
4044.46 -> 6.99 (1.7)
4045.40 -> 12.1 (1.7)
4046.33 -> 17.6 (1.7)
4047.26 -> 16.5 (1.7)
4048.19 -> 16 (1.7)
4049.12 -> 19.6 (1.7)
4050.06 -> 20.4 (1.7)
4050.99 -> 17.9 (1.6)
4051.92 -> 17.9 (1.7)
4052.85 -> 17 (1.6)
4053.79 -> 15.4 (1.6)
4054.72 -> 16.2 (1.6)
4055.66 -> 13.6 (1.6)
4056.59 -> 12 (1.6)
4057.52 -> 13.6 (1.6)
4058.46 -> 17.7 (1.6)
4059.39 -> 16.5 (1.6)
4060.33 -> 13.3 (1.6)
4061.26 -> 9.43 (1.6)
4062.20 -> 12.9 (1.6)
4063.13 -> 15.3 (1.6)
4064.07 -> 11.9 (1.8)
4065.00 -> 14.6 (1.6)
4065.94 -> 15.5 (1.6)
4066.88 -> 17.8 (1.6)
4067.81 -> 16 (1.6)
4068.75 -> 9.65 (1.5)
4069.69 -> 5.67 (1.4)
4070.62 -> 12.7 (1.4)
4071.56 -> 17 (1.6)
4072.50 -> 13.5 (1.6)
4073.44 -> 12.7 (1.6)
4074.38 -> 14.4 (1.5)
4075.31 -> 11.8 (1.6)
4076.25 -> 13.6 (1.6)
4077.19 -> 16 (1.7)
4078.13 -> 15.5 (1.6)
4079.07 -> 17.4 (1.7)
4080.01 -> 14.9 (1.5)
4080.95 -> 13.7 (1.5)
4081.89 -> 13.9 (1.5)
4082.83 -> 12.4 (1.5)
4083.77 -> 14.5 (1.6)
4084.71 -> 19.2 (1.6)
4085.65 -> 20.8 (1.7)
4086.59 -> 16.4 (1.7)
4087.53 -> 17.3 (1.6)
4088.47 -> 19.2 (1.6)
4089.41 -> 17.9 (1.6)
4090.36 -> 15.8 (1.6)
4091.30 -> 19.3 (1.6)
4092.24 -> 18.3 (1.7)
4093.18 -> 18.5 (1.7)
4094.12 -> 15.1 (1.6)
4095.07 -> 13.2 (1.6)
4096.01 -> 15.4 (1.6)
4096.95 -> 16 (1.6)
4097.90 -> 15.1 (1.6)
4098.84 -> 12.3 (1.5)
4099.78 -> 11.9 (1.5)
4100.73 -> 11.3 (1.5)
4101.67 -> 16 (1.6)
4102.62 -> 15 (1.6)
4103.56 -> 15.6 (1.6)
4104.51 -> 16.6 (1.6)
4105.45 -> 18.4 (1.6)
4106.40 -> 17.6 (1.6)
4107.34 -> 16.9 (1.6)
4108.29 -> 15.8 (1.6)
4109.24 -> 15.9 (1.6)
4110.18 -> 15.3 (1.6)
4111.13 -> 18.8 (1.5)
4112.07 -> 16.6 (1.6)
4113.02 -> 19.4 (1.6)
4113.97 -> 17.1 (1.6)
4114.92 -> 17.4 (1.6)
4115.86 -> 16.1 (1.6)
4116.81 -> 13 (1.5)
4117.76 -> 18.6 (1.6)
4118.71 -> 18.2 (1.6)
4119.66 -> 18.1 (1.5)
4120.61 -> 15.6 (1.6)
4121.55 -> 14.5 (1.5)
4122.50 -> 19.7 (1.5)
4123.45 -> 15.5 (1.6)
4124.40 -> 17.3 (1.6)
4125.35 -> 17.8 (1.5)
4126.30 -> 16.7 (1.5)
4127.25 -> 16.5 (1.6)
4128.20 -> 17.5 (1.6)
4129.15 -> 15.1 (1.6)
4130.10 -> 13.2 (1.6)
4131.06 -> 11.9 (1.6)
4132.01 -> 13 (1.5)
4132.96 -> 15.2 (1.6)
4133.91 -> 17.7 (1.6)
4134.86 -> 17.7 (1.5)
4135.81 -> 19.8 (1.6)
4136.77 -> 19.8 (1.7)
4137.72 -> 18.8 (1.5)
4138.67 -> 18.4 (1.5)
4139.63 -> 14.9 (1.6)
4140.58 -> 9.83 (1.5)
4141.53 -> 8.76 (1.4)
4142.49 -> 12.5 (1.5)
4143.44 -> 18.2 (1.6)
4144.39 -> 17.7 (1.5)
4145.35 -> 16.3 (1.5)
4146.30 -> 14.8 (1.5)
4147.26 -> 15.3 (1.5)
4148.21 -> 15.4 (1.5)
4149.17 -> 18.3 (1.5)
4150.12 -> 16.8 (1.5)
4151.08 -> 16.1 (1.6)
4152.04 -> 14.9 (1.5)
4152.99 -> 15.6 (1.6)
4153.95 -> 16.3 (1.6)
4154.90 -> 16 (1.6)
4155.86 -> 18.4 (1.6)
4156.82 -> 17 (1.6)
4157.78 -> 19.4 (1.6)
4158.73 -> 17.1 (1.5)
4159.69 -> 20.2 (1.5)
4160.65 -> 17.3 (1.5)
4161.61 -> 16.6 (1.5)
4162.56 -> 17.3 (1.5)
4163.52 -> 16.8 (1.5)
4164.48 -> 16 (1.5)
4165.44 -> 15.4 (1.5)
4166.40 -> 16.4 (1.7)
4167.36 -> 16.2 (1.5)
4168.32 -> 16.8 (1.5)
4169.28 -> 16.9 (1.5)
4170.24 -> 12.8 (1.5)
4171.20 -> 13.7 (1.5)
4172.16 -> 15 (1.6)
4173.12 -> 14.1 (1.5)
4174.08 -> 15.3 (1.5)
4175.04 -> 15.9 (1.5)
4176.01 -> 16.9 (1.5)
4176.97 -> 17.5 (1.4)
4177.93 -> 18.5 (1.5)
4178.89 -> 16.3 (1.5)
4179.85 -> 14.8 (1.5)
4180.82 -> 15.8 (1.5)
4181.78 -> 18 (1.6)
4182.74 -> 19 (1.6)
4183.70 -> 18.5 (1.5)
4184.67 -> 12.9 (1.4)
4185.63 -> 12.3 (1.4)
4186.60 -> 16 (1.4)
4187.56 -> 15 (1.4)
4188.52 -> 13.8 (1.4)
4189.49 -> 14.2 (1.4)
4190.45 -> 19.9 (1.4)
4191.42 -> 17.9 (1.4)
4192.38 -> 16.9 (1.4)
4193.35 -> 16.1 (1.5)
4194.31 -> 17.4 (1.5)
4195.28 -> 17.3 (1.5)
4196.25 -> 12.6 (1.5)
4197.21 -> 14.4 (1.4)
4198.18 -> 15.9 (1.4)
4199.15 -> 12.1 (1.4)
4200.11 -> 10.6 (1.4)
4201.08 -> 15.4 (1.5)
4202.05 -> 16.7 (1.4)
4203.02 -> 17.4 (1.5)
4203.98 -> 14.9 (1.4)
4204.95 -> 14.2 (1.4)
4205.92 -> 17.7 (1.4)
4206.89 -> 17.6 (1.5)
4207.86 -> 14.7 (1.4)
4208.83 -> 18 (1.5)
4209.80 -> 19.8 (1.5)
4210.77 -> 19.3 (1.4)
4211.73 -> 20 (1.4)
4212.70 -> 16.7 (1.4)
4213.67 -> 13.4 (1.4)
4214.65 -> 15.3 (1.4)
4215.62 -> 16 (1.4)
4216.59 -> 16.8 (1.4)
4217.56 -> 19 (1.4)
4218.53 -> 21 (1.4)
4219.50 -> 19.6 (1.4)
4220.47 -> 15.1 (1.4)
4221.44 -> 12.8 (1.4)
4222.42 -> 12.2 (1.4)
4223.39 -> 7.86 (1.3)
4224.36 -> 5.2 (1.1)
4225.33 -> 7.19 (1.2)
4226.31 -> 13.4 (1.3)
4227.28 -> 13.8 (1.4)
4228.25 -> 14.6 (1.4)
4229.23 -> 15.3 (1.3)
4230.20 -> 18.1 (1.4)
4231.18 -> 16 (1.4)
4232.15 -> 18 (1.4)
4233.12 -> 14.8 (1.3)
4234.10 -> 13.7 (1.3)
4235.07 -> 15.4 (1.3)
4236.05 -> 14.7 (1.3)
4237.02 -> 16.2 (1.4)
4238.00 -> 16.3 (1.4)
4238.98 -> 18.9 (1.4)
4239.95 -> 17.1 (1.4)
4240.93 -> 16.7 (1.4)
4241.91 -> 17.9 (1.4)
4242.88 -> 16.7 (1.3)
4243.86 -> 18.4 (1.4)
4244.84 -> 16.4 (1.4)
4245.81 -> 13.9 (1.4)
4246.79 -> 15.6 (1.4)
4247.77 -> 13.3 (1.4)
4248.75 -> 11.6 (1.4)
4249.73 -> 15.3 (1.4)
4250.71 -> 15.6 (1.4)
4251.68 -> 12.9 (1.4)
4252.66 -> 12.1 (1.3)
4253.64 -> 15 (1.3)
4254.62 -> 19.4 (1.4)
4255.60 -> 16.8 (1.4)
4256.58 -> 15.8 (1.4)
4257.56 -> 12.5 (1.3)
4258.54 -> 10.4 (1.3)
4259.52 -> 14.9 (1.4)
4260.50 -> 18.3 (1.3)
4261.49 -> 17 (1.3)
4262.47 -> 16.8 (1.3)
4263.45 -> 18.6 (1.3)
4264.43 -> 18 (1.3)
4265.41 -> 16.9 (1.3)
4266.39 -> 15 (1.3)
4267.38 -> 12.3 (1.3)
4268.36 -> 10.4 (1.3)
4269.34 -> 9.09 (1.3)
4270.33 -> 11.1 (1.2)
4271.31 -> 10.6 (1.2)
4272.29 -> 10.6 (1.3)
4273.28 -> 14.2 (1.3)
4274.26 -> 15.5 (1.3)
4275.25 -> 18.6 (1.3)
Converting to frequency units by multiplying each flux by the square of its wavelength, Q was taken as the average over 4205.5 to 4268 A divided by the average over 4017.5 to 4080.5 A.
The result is 1.16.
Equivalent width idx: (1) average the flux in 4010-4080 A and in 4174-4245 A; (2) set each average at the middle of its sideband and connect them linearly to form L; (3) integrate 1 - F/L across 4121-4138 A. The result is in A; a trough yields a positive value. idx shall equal -1.4 A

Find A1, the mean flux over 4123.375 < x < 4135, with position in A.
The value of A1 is 15.7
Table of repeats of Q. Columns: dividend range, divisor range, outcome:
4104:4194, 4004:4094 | 1.13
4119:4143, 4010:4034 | 1.15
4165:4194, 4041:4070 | 1.19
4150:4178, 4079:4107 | 1.06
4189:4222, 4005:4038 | 1.18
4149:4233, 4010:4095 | 1.12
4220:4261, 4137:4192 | 0.94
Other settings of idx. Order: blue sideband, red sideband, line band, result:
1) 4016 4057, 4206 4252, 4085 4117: -2.4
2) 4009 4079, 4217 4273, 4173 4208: -2.5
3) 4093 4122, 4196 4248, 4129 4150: 0.3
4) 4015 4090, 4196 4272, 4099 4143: -2.9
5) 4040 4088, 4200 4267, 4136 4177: -2.7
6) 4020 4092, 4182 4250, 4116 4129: -1.3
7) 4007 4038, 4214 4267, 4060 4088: 1.6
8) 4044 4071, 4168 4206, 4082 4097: -2.0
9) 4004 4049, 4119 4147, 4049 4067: -0.1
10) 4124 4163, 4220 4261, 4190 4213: -1.6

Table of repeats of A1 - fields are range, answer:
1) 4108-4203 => 16.1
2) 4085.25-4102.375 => 16.1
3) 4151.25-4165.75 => 17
